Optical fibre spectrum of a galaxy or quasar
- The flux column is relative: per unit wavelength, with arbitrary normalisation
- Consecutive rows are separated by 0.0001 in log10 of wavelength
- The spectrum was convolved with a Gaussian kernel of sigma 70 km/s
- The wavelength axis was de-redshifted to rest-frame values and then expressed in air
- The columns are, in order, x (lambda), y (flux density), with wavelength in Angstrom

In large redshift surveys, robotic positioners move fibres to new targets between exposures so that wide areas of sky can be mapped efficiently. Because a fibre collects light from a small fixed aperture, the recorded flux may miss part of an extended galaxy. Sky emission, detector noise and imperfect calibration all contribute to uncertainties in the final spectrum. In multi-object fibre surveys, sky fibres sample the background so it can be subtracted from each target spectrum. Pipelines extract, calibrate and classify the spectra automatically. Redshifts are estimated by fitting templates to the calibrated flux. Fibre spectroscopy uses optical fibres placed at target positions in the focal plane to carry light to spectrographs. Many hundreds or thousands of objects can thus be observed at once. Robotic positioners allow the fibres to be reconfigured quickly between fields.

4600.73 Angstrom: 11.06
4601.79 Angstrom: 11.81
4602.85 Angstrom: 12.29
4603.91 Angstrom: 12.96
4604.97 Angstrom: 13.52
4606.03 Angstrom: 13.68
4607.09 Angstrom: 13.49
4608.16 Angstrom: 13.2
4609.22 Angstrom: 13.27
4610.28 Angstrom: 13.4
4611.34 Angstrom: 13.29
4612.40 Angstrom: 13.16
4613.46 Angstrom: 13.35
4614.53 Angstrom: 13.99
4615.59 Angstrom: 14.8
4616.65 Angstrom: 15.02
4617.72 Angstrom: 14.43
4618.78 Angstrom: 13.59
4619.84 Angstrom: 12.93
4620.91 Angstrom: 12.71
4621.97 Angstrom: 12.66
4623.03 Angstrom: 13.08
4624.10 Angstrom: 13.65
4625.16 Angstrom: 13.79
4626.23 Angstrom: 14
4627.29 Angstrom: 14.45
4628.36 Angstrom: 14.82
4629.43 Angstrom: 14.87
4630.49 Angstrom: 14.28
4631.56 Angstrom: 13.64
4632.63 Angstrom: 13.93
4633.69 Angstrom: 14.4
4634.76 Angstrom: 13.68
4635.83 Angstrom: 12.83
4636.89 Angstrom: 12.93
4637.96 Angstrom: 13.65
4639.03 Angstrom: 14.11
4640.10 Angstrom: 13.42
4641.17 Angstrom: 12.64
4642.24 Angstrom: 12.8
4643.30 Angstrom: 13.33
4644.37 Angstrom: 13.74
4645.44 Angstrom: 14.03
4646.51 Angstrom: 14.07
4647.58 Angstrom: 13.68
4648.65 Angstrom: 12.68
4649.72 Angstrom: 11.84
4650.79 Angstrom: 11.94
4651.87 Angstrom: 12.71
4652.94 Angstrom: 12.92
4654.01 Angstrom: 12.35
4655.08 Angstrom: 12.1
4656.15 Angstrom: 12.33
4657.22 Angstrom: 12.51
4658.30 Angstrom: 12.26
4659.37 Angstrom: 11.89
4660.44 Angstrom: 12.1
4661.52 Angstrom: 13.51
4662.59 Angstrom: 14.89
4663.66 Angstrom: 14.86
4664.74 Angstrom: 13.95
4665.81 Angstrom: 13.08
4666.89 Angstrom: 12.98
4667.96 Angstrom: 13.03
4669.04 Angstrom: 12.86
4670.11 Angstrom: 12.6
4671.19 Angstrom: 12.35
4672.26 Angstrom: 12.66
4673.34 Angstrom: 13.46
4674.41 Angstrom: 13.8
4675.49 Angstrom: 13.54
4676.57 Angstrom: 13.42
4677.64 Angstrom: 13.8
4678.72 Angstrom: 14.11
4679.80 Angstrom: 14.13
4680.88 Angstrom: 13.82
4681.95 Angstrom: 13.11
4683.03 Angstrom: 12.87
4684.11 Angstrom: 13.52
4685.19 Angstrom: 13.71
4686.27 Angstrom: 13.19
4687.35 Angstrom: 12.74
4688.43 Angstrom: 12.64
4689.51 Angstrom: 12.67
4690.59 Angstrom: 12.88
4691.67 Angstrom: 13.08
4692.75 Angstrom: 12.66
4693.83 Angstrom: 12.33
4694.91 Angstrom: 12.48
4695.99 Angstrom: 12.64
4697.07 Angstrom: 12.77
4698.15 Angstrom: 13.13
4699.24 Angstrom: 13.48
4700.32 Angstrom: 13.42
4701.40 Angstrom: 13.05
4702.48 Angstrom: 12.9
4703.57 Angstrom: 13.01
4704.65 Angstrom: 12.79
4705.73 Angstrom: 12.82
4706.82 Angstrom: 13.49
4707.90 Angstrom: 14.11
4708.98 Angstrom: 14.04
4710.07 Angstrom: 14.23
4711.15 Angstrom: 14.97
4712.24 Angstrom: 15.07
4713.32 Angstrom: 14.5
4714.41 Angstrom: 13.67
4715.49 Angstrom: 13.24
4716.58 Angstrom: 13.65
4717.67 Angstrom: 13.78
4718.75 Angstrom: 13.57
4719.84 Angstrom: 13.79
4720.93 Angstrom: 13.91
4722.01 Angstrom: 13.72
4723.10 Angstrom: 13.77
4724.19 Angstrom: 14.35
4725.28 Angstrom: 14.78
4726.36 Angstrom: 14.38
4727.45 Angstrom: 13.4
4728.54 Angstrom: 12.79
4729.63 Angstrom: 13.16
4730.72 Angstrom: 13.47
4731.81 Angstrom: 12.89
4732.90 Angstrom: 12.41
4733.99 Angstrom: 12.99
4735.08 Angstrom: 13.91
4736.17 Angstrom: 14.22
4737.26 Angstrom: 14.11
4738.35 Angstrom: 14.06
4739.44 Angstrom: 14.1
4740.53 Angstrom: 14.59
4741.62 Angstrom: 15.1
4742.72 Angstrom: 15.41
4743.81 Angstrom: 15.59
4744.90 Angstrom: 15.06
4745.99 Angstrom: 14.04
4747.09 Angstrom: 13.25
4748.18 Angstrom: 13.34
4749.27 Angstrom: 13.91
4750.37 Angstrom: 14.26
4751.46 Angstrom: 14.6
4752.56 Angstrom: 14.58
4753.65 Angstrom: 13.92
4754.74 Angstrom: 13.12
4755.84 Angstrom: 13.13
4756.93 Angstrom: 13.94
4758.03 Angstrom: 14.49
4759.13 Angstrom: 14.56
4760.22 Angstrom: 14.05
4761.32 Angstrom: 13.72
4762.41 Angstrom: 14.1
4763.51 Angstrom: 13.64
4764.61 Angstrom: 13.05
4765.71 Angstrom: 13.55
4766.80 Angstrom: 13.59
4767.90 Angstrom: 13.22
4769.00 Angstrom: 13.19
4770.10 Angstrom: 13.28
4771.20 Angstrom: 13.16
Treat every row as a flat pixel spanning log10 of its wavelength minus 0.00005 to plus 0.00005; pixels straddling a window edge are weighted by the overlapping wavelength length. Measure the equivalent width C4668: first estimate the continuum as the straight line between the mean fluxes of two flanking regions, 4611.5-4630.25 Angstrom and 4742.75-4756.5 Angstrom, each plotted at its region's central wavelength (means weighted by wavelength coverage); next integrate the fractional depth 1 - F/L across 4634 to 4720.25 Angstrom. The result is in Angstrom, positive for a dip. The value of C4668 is 4.4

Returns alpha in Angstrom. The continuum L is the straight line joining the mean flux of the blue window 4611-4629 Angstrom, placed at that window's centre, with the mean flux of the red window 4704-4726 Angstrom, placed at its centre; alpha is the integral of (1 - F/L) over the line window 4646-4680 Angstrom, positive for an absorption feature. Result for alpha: 1.9 Angstrom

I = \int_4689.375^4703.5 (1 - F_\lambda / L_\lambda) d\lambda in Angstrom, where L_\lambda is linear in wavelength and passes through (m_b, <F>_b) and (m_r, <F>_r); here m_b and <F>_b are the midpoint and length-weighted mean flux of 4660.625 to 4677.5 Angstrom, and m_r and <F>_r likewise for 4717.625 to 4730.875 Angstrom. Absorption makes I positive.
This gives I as 0.7 Angstrom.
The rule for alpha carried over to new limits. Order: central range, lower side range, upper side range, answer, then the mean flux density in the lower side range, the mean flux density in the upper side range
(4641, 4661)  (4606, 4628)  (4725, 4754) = 1.4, 13.6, 14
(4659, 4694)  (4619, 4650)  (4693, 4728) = 0.9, 13.6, 13.6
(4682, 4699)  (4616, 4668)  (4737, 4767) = 1.0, 13.4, 14.1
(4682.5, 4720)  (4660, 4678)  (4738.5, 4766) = 0.9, 13.3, 14.1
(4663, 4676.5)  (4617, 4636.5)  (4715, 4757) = 0.5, 13.8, 13.9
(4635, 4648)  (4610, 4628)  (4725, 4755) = 0.3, 13.7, 14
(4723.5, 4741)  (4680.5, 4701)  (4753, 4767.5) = -0.3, 13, 13.8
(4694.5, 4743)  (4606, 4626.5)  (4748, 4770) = 0.1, 13.6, 13.8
